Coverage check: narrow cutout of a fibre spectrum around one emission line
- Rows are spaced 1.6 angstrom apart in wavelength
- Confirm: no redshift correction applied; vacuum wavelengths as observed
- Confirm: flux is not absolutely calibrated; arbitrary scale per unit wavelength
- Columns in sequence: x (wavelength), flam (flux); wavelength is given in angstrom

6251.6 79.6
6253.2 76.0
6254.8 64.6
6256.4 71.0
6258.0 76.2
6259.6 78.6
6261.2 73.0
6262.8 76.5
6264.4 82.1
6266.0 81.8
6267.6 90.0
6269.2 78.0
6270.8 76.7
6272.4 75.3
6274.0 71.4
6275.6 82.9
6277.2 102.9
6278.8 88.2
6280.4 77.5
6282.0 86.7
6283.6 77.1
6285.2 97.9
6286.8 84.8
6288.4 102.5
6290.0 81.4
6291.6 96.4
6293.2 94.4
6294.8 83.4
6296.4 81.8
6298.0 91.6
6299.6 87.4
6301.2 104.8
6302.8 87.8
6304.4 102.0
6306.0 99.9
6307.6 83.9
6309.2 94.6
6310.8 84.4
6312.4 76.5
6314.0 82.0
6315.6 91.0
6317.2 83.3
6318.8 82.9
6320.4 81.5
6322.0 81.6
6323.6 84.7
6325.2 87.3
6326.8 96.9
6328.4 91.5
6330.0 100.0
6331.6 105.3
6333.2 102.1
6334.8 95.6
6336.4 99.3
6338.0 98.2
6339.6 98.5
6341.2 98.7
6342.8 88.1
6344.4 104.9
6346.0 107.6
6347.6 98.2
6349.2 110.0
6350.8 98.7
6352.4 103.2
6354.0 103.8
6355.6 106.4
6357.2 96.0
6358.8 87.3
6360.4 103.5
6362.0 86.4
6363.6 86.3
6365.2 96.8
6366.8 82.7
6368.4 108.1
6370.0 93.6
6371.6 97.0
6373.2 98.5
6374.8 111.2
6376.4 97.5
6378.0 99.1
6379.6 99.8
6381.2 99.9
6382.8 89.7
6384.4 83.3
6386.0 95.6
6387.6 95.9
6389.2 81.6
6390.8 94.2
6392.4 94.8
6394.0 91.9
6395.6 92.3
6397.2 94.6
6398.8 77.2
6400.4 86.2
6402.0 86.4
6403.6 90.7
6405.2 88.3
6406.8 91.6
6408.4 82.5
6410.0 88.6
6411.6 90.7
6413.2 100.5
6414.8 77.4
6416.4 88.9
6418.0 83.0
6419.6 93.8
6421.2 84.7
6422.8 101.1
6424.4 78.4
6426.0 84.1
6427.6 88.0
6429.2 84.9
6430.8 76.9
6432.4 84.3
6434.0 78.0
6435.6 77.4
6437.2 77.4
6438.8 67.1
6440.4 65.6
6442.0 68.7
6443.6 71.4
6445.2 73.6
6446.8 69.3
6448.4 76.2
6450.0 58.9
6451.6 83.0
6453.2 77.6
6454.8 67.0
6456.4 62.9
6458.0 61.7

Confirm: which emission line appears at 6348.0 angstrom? C III]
